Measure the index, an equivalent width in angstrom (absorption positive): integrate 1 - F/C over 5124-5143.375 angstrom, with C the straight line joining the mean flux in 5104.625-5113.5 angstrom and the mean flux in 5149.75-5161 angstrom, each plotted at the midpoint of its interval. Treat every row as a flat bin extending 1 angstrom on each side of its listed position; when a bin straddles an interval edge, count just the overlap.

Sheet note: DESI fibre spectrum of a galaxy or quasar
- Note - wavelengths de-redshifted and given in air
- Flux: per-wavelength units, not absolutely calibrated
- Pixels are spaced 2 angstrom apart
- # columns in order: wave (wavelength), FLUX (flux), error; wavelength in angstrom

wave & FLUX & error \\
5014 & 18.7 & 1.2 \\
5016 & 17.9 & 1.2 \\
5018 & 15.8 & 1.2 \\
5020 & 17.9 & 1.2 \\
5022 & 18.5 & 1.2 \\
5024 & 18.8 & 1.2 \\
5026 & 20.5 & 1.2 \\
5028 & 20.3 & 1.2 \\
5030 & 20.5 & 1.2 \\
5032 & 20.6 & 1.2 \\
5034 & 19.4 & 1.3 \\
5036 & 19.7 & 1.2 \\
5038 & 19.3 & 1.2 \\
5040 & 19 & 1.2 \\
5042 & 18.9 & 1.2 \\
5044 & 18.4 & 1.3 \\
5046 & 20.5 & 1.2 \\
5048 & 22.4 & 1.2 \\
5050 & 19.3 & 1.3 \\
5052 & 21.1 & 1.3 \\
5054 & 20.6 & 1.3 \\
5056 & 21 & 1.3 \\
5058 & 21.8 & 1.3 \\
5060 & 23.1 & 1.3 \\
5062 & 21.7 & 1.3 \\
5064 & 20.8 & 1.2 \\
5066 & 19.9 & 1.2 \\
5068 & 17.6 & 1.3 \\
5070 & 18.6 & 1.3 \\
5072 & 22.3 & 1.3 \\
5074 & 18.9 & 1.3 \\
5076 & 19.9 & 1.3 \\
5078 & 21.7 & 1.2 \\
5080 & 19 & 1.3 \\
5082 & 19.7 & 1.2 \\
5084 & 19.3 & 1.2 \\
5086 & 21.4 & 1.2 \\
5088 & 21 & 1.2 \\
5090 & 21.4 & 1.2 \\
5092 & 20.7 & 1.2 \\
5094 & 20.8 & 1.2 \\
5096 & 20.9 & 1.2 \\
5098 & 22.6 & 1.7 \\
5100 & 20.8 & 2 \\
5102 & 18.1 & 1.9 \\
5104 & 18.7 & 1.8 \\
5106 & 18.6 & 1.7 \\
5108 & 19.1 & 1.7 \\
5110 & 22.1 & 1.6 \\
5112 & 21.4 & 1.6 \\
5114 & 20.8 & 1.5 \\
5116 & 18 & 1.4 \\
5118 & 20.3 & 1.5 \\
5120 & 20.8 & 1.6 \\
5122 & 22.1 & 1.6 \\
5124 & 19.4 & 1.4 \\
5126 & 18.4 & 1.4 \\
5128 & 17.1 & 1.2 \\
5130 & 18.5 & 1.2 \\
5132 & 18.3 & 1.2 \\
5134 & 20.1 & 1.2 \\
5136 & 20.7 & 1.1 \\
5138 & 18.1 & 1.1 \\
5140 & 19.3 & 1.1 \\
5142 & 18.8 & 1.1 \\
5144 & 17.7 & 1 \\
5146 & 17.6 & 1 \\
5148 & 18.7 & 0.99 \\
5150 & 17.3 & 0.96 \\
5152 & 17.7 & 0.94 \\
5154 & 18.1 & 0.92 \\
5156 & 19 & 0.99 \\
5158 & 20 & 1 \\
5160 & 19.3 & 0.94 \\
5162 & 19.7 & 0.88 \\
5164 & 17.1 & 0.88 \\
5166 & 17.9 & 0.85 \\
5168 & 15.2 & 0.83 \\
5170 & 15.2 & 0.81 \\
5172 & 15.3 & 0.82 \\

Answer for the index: 0.6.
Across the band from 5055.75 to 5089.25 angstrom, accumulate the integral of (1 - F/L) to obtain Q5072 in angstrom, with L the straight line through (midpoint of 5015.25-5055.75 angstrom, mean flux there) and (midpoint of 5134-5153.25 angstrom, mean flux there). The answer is -2.2 angstrom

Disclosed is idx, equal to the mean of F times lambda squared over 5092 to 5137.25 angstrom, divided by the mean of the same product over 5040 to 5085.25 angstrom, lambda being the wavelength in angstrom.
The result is 1.0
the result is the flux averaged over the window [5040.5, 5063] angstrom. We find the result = 20.8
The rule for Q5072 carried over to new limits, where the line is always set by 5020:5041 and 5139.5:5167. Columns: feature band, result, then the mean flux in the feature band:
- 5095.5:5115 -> -1.5 angstrom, 20.3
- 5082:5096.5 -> -1.3 angstrom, 20.7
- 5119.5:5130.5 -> -0.4 angstrom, 19.4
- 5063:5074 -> -0.3 angstrom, 19.8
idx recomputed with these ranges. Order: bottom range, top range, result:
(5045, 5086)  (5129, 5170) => 0.93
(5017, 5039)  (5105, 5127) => 1.08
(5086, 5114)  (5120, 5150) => 0.93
